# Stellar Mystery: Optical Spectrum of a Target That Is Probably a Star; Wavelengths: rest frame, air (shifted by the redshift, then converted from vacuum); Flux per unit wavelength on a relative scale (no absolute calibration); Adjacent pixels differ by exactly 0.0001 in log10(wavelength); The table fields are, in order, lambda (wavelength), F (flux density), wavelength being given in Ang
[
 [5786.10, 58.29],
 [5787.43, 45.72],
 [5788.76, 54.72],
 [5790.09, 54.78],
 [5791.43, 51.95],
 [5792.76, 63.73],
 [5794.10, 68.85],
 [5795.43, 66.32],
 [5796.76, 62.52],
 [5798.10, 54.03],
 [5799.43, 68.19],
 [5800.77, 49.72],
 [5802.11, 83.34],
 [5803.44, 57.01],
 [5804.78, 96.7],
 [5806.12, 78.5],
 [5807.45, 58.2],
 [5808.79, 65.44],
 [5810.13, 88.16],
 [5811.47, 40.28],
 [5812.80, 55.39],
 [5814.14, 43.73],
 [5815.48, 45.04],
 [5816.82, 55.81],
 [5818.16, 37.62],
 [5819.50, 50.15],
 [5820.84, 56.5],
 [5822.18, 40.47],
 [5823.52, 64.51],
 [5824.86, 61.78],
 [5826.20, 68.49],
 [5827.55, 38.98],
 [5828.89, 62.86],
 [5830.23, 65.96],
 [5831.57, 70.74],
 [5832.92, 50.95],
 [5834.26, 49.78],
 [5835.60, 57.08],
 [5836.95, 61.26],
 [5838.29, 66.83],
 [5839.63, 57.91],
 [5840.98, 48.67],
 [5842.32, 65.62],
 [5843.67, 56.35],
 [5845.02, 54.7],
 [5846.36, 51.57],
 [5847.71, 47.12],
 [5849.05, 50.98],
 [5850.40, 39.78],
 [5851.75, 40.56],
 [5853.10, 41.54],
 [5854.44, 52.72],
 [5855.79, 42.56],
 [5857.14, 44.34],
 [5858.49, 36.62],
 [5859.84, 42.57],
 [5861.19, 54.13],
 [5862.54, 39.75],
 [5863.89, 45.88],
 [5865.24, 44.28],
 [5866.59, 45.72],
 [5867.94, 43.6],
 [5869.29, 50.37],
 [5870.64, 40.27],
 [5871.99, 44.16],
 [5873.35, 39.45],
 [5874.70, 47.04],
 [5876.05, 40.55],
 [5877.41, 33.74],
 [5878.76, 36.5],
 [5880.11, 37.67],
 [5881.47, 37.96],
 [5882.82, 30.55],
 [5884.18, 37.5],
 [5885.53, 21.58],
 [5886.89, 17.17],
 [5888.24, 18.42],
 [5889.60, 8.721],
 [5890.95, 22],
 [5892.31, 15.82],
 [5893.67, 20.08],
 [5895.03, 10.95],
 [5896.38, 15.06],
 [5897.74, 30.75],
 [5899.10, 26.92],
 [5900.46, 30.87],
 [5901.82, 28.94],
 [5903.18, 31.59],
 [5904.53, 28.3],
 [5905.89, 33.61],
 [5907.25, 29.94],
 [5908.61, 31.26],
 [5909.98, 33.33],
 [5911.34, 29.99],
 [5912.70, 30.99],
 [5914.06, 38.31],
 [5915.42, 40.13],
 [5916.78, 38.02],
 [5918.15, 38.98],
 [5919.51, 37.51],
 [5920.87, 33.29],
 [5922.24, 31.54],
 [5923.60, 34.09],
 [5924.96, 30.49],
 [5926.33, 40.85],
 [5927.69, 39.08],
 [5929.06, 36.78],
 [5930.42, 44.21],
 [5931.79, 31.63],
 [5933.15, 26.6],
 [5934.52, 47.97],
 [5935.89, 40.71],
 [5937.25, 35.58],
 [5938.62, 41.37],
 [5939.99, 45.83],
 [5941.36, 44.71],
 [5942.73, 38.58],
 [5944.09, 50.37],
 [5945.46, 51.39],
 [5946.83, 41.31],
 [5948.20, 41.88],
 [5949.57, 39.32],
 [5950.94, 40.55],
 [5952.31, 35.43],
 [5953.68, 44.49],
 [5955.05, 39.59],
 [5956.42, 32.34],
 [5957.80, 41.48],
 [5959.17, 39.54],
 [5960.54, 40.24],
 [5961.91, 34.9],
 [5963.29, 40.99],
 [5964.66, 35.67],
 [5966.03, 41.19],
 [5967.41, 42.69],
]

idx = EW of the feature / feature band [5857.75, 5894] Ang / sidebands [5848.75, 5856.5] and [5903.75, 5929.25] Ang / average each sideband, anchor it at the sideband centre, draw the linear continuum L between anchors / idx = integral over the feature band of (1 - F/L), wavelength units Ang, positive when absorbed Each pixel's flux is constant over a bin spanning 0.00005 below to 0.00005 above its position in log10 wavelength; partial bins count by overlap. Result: 5.1 Ang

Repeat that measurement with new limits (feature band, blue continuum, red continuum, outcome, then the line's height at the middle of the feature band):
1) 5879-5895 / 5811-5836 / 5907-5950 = 7.3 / 44.2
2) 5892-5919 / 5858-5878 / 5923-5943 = 7.3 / 40.6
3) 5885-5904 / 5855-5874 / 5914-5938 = 8.9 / 40.5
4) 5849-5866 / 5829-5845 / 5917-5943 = 3.2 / 54.4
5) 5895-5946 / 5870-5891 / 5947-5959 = 1.6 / 36.3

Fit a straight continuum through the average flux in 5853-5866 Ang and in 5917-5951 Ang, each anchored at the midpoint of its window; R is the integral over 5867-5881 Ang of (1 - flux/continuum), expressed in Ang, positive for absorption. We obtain 0.7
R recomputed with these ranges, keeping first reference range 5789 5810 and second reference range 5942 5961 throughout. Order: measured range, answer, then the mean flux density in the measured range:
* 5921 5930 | 1.9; 35.6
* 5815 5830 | 2.1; 53.4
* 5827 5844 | 0.5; 58.1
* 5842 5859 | 2.9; 47.8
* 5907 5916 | 2.7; 33.5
